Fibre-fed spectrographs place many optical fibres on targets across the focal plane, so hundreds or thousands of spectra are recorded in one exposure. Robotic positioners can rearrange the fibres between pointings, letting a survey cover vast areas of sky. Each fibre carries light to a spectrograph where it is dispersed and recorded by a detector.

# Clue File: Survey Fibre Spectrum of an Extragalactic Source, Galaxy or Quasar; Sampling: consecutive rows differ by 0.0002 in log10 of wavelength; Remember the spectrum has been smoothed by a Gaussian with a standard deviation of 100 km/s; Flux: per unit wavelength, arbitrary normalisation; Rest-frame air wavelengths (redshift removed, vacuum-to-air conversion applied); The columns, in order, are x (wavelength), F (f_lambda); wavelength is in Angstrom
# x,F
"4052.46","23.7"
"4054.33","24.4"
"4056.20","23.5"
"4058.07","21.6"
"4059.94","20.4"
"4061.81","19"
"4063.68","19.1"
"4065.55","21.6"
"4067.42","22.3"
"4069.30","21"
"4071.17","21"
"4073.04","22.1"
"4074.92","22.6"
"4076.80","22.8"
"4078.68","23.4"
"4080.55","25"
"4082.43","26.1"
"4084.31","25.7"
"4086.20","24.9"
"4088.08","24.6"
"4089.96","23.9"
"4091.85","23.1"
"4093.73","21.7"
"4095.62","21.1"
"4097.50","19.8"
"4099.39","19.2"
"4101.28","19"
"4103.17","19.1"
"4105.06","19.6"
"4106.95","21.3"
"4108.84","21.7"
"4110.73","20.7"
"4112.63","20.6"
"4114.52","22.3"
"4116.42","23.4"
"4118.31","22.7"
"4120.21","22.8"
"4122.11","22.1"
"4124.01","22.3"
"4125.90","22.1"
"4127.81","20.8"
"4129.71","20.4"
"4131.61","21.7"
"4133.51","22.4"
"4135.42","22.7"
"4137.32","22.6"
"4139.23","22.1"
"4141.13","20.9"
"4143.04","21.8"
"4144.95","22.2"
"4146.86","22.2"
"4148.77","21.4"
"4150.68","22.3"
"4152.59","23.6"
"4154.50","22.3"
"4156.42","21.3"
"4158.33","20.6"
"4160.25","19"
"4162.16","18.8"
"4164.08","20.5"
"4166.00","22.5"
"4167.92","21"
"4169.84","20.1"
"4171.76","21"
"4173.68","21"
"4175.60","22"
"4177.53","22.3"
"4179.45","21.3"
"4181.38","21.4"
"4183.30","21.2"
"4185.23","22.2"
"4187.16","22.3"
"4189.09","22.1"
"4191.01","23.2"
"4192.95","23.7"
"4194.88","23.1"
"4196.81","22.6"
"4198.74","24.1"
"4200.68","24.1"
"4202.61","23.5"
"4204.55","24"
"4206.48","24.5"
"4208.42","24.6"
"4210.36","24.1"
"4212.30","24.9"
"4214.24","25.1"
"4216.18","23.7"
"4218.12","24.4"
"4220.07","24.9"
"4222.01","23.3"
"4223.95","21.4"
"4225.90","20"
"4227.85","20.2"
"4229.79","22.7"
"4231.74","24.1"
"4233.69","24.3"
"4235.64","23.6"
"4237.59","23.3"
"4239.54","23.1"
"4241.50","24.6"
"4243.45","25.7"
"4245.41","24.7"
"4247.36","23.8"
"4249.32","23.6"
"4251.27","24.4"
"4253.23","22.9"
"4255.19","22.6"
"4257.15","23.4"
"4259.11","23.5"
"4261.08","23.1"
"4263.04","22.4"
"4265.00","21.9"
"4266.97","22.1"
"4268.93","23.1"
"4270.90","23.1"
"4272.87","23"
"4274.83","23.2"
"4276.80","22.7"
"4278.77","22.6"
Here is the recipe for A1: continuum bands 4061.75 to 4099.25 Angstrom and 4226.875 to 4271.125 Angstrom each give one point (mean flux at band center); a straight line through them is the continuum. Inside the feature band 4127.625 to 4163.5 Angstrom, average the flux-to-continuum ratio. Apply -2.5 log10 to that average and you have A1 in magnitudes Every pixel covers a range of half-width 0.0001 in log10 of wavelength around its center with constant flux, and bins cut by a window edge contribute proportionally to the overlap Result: 0.064 mag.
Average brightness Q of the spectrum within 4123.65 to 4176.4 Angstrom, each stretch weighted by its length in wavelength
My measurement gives 21.5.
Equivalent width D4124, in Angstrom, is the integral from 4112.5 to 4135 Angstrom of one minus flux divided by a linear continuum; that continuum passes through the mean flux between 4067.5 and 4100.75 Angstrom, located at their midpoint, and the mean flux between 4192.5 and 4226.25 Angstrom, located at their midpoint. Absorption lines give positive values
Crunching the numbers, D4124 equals 1.0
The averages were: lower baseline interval 22.8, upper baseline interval 23.7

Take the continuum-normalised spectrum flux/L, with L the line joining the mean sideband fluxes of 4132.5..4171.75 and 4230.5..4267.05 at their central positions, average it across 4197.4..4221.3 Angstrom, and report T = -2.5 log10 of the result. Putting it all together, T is -0.07 mag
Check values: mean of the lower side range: 21.5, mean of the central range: 24.3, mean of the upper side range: 23.6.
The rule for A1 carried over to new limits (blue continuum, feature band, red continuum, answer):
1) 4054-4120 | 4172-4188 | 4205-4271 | 0.059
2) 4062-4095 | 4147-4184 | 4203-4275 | 0.094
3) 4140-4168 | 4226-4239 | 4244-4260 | 0.018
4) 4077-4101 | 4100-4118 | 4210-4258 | 0.111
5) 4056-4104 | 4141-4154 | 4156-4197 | -0.024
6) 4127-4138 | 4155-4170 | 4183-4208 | 0.097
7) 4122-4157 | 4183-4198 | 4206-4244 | 0.014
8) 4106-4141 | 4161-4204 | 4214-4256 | 0.035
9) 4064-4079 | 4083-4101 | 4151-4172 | -0.043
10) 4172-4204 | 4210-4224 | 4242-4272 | -0.059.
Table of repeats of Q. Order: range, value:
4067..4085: 23.2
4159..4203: 21.8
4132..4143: 22.1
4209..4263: 23.5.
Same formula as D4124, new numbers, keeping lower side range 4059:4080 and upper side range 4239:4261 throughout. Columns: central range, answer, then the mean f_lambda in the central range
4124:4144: 0.5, 21.8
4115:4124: -0.2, 22.7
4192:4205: -0.2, 23.6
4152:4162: 0.7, 21.1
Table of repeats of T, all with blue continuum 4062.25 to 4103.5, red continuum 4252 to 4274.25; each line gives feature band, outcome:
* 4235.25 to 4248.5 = -0.06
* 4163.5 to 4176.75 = 0.07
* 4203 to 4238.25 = -0.04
